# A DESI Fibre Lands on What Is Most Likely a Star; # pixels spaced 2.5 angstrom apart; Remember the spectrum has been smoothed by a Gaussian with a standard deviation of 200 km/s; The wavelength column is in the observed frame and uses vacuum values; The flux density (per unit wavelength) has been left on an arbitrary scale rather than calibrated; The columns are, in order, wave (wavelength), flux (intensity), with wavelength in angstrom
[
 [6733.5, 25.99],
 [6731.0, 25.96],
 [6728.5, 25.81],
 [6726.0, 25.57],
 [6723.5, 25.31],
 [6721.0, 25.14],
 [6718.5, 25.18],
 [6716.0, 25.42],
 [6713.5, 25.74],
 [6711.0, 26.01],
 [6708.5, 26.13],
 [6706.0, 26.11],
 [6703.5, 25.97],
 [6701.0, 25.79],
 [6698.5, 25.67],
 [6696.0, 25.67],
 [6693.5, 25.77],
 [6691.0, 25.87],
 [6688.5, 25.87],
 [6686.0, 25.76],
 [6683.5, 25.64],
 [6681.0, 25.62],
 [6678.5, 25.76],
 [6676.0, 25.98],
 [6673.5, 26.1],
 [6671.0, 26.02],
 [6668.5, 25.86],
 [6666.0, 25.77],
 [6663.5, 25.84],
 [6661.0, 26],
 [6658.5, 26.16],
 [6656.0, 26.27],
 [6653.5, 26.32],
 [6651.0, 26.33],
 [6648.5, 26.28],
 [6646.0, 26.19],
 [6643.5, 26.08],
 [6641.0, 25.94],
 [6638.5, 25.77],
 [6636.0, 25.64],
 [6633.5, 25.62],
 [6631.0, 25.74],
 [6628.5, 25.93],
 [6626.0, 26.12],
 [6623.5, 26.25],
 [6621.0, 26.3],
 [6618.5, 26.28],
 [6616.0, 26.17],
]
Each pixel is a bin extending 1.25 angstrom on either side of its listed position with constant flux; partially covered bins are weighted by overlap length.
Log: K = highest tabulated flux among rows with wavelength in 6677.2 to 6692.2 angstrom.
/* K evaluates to 25.87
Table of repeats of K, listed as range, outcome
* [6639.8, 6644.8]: 26.08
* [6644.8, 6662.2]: 26.33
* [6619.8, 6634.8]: 26.3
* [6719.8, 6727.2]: 25.57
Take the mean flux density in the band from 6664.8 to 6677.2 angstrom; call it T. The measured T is 25.9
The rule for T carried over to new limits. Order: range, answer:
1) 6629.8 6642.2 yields 25.7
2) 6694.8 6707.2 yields 25.8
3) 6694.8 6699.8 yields 25.7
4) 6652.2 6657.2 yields 26.3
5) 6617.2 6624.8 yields 26.3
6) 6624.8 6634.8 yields 25.9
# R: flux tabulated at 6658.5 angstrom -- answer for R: 26.16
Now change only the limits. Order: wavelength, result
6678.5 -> 25.76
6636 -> 25.64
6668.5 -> 25.86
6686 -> 25.76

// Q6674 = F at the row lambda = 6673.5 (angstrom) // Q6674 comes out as 26.1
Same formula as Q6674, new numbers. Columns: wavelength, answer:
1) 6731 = 25.96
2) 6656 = 26.27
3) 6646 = 26.19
